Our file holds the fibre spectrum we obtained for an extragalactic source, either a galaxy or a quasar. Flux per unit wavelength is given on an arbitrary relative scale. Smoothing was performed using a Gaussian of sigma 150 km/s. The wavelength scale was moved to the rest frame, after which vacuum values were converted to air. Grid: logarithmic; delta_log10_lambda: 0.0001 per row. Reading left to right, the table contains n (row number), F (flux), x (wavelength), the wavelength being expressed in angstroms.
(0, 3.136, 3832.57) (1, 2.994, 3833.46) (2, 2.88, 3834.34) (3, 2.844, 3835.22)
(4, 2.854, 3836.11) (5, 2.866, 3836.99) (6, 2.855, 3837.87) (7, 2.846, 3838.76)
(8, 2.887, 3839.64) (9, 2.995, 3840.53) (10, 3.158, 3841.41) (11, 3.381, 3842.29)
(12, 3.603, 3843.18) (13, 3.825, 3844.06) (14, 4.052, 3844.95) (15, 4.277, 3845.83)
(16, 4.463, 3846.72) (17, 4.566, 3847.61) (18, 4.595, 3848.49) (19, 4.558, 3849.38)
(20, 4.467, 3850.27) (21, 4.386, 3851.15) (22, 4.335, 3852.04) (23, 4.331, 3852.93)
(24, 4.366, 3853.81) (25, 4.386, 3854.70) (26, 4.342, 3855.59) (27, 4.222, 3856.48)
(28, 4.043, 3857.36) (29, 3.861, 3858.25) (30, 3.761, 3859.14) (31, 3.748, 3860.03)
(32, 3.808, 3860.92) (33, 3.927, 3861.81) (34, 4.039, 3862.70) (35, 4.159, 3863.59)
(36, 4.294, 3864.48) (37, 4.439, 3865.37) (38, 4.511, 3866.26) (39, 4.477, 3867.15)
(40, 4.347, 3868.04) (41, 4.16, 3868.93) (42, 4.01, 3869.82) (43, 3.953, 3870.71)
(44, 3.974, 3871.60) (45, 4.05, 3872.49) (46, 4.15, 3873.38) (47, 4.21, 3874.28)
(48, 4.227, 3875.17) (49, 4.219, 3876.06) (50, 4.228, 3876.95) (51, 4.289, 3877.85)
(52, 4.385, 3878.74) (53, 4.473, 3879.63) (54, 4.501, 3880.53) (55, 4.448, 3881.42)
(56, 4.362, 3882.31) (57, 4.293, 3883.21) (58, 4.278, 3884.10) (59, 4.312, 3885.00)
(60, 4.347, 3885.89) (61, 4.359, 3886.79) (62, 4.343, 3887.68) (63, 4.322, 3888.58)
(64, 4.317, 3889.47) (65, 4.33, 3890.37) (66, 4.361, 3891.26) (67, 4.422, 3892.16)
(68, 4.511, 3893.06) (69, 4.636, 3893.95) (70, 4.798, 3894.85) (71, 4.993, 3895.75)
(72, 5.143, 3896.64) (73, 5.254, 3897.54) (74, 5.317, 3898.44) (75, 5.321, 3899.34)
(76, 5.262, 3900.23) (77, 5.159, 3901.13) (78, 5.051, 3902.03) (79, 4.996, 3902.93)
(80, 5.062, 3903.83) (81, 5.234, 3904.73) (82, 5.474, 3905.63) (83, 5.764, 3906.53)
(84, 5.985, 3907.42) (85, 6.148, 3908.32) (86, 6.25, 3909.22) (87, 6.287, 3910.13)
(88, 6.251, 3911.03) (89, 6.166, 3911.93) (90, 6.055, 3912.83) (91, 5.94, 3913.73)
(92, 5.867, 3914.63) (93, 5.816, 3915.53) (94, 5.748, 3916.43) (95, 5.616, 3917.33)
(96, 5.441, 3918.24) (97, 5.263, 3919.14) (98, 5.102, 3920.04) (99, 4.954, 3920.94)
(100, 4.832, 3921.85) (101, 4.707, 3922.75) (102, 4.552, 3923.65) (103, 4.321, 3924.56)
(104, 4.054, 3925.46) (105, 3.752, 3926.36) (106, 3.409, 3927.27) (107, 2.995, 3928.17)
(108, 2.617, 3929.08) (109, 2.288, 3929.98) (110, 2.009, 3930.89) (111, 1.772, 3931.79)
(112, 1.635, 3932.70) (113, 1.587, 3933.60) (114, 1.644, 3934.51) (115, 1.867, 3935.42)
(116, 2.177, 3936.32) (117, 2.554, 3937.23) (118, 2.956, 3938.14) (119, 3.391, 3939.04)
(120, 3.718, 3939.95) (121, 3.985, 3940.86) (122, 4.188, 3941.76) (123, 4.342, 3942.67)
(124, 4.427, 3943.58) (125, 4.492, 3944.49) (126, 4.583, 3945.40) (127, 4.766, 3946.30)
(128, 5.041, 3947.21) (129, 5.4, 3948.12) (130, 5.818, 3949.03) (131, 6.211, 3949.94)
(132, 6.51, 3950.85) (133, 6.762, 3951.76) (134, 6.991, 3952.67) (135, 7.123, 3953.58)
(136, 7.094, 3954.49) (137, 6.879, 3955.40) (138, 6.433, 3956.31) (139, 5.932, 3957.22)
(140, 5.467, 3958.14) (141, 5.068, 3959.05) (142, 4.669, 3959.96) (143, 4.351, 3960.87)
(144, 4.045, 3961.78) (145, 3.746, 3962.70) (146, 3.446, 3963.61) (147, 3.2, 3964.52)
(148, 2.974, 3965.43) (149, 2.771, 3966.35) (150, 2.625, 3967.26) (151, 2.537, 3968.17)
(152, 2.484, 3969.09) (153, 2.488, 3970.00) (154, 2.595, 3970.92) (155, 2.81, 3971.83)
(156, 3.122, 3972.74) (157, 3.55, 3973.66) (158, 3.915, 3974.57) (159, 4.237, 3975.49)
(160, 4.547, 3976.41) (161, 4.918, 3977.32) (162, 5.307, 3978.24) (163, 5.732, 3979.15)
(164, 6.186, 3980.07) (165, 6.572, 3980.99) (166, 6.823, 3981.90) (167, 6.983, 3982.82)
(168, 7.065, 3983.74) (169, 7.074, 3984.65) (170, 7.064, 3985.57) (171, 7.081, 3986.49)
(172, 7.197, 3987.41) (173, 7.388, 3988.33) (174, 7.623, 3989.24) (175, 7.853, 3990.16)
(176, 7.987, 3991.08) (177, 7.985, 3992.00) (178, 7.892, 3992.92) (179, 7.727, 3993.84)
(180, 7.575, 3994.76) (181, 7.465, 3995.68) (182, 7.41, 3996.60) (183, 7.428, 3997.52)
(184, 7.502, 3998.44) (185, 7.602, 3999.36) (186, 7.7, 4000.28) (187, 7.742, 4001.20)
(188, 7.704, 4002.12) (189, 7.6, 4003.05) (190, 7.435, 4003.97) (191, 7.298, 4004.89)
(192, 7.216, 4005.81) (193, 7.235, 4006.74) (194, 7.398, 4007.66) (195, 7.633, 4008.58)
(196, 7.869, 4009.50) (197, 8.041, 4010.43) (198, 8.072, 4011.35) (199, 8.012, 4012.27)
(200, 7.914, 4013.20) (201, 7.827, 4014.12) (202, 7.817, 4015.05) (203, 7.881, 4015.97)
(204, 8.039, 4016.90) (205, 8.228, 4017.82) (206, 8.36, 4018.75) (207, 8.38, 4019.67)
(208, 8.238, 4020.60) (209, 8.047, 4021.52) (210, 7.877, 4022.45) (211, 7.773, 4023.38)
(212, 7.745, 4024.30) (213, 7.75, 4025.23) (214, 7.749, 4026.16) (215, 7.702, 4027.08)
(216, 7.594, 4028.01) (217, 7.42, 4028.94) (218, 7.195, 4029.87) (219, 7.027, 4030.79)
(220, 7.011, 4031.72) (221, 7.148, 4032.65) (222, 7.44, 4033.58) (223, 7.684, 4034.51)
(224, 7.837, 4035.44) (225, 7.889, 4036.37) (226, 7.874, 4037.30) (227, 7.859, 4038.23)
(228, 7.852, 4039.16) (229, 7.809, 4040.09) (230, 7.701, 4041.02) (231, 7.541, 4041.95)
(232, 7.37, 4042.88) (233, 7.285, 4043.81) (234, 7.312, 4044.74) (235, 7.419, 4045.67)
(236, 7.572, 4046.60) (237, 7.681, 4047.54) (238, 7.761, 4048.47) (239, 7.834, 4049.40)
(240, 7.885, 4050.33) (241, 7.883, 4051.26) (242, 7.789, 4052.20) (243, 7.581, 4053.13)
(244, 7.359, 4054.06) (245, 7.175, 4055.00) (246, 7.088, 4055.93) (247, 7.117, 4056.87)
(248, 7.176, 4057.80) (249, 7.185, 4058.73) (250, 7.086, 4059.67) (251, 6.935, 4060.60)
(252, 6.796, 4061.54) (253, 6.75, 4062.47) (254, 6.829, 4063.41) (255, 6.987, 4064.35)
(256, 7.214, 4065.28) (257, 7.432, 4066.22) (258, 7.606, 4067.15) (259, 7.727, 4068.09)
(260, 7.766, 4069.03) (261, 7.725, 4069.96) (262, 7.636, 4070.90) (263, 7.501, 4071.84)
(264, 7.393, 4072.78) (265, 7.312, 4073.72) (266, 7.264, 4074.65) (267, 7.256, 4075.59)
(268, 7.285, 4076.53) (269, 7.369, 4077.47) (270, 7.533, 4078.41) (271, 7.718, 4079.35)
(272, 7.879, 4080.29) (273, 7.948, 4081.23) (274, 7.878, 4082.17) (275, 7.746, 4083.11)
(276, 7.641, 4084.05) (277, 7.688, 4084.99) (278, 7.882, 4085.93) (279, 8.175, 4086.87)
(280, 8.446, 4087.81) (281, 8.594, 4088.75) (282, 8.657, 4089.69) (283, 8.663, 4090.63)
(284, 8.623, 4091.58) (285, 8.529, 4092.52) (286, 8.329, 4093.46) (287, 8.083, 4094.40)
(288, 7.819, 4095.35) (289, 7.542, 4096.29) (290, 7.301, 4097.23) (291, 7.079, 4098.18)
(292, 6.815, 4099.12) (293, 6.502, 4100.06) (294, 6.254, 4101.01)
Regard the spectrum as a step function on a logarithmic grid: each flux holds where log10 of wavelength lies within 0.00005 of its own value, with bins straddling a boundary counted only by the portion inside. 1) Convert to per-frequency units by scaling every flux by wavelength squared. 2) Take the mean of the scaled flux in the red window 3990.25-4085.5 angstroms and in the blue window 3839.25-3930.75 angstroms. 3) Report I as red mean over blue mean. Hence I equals 1.81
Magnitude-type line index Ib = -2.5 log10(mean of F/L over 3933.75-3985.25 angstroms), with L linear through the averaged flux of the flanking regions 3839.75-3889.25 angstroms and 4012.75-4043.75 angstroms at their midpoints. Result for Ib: 0.340 mag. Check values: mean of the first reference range 4.17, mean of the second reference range 7.74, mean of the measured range 4.57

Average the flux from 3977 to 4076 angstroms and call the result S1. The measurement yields 7.46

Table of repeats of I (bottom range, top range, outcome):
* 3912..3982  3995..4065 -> 1.81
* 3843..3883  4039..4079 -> 1.94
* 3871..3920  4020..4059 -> 1.64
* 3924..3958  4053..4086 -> 1.86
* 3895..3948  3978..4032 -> 1.75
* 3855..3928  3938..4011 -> 1.28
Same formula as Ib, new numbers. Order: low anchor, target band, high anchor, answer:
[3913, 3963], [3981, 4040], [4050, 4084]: -0.24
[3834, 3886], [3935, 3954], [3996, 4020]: 0.31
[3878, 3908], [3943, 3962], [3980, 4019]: 0.13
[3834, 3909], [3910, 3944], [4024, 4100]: 0.28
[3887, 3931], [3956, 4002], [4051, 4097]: 0.09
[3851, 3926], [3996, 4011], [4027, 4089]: -0.14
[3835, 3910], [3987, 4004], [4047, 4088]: -0.20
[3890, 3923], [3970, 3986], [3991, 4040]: 0.33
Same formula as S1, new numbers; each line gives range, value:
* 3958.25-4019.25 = 6.21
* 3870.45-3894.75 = 4.32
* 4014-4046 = 7.7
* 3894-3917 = 5.56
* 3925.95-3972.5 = 3.97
